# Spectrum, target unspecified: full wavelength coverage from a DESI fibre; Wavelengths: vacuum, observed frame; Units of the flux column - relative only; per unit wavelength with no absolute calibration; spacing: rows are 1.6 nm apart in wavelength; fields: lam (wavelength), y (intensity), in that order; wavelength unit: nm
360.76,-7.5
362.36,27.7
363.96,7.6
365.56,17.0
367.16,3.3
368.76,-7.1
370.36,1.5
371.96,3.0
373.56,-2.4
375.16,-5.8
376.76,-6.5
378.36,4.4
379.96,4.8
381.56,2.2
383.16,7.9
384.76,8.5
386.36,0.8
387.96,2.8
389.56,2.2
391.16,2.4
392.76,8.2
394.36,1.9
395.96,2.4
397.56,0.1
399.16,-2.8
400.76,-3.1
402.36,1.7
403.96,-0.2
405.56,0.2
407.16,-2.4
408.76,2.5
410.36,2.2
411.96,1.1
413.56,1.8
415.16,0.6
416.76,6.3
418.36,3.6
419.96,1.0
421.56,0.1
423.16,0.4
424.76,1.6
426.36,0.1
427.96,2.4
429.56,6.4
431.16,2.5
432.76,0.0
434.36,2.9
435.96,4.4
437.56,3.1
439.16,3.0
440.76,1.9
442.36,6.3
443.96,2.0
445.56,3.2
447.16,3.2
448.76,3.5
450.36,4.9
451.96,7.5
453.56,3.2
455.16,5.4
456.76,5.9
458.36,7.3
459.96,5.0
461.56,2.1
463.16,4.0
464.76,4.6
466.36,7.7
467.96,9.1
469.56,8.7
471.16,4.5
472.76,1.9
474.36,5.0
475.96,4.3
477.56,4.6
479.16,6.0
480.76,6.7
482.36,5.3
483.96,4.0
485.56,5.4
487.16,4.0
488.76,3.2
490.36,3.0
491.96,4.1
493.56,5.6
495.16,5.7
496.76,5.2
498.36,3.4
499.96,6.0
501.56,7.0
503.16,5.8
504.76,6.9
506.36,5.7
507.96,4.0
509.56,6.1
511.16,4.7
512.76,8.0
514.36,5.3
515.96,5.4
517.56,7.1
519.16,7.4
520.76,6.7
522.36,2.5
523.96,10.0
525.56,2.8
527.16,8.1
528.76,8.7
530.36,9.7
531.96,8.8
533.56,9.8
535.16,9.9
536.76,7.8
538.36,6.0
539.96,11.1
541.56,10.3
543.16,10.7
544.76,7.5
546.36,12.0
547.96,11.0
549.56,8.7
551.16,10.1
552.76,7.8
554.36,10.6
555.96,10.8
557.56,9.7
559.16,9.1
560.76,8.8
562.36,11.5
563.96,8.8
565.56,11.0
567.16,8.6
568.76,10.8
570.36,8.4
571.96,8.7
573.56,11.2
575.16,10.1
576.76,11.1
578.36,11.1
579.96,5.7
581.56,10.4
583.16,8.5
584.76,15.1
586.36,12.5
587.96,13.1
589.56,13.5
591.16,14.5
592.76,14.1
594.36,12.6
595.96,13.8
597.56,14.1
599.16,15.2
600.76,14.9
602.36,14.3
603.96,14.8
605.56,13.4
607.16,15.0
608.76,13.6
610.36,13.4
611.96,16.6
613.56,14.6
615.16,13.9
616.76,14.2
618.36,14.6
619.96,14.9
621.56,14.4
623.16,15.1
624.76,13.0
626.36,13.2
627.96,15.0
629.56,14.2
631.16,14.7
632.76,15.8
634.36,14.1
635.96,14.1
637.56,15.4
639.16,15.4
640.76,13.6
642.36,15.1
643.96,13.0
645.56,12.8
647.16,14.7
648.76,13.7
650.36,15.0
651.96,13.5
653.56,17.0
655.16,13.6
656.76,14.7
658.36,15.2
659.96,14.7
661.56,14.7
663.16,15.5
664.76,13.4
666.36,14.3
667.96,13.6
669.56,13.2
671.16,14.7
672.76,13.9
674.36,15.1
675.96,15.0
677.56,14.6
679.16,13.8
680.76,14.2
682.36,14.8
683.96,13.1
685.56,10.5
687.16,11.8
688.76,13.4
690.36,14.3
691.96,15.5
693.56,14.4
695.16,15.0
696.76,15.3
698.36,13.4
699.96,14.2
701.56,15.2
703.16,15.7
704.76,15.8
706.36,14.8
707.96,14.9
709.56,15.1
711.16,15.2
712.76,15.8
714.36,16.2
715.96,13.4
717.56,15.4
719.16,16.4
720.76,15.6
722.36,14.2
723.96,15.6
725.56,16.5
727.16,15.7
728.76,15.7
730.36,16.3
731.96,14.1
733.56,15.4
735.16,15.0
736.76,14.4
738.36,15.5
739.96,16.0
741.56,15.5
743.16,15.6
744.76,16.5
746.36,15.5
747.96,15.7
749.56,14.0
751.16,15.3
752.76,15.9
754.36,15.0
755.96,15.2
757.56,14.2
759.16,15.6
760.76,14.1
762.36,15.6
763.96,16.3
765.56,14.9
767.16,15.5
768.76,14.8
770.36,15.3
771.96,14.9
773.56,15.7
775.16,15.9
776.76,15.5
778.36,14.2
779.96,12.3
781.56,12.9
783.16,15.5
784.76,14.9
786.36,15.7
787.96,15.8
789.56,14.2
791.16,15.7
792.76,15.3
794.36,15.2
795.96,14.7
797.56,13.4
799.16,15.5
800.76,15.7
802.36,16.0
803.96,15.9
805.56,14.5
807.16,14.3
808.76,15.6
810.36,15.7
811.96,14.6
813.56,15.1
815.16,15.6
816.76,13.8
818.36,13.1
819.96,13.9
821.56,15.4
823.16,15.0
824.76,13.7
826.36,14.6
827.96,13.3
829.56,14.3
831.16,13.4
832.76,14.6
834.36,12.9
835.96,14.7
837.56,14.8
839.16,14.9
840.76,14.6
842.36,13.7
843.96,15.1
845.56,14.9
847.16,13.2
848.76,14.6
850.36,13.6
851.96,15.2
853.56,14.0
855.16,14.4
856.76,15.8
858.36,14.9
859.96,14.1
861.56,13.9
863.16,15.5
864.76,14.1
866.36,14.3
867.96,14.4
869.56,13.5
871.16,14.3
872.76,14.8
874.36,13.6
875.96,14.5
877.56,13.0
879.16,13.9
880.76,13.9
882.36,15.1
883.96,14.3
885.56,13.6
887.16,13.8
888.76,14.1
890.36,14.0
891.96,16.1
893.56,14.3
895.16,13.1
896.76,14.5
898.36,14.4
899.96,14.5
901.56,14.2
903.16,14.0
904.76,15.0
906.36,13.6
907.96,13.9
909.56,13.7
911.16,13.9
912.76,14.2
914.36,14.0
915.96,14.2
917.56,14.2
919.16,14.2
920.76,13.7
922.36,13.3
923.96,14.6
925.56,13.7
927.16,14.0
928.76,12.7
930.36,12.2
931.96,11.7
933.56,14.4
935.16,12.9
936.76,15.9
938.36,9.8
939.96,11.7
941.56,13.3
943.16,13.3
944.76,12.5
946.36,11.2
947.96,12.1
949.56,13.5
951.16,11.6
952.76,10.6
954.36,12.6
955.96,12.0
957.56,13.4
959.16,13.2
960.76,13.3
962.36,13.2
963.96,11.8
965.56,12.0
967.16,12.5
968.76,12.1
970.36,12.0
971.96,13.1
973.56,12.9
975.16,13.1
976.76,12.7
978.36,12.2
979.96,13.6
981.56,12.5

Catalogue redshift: 0.325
